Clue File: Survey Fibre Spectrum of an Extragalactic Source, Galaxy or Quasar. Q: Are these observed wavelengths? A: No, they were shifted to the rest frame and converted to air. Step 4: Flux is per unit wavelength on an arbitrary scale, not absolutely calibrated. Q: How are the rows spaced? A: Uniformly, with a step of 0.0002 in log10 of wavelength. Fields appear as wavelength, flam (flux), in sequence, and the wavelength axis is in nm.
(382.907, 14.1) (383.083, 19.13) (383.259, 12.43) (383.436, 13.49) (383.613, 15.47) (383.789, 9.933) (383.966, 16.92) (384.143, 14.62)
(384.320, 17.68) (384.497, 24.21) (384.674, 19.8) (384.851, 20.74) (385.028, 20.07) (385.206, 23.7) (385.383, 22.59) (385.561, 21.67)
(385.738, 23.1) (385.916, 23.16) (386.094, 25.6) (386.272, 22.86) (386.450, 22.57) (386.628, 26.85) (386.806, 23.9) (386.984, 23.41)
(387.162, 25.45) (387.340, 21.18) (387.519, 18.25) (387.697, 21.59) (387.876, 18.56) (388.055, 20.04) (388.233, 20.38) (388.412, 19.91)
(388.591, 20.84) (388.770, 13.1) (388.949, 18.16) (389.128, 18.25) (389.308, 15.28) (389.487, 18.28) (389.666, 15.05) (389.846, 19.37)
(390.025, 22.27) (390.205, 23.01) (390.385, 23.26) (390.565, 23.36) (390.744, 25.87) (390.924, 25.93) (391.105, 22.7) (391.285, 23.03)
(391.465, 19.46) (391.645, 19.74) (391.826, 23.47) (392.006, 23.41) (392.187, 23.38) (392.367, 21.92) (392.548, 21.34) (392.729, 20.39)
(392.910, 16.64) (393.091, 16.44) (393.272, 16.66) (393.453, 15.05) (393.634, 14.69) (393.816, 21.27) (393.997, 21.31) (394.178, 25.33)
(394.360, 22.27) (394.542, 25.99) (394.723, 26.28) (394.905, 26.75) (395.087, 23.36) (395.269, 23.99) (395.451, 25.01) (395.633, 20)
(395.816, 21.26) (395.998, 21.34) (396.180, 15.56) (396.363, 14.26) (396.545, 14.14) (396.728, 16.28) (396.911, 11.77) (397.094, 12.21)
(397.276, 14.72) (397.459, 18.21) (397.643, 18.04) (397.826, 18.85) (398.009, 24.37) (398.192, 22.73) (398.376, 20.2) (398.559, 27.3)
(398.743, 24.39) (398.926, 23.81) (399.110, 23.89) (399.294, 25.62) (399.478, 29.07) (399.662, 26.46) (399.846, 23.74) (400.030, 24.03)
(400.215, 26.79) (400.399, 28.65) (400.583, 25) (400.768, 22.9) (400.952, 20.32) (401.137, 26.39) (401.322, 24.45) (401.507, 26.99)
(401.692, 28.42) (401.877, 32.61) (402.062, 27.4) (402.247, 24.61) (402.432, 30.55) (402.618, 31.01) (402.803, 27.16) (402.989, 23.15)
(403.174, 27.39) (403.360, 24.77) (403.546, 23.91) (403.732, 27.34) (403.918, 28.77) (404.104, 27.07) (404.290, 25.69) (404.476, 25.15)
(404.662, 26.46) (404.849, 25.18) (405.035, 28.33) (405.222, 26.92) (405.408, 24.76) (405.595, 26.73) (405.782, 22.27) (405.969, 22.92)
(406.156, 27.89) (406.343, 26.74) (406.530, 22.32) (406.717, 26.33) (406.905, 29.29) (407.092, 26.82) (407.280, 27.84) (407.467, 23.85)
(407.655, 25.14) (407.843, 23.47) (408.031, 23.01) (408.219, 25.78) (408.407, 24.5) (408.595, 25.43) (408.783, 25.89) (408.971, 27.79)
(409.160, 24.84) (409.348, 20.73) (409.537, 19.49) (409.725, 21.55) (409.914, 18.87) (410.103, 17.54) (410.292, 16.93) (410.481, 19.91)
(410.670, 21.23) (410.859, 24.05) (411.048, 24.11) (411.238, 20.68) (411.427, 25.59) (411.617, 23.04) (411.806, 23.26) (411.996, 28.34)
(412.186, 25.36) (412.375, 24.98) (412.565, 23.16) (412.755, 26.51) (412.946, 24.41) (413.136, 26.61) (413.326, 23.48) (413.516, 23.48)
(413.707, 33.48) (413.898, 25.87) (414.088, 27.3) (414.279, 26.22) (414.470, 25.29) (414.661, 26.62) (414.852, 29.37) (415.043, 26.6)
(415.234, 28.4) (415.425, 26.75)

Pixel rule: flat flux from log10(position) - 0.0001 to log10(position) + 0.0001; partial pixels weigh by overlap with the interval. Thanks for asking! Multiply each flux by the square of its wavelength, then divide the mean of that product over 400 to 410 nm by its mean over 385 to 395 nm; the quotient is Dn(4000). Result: 1.3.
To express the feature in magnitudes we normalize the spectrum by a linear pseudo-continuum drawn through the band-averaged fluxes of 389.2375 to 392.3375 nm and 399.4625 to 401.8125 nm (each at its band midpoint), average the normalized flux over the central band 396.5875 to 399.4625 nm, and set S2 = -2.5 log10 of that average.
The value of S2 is 0.21 mag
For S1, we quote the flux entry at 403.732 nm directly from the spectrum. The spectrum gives 27.34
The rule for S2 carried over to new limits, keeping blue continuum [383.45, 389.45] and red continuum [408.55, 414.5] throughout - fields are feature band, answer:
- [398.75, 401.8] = -0.145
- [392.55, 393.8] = 0.223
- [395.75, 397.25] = 0.349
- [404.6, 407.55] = -0.125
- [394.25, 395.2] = -0.164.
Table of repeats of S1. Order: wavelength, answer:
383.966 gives 16.92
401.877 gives 32.61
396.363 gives 14.26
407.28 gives 27.84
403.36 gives 24.77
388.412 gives 19.91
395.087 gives 23.36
